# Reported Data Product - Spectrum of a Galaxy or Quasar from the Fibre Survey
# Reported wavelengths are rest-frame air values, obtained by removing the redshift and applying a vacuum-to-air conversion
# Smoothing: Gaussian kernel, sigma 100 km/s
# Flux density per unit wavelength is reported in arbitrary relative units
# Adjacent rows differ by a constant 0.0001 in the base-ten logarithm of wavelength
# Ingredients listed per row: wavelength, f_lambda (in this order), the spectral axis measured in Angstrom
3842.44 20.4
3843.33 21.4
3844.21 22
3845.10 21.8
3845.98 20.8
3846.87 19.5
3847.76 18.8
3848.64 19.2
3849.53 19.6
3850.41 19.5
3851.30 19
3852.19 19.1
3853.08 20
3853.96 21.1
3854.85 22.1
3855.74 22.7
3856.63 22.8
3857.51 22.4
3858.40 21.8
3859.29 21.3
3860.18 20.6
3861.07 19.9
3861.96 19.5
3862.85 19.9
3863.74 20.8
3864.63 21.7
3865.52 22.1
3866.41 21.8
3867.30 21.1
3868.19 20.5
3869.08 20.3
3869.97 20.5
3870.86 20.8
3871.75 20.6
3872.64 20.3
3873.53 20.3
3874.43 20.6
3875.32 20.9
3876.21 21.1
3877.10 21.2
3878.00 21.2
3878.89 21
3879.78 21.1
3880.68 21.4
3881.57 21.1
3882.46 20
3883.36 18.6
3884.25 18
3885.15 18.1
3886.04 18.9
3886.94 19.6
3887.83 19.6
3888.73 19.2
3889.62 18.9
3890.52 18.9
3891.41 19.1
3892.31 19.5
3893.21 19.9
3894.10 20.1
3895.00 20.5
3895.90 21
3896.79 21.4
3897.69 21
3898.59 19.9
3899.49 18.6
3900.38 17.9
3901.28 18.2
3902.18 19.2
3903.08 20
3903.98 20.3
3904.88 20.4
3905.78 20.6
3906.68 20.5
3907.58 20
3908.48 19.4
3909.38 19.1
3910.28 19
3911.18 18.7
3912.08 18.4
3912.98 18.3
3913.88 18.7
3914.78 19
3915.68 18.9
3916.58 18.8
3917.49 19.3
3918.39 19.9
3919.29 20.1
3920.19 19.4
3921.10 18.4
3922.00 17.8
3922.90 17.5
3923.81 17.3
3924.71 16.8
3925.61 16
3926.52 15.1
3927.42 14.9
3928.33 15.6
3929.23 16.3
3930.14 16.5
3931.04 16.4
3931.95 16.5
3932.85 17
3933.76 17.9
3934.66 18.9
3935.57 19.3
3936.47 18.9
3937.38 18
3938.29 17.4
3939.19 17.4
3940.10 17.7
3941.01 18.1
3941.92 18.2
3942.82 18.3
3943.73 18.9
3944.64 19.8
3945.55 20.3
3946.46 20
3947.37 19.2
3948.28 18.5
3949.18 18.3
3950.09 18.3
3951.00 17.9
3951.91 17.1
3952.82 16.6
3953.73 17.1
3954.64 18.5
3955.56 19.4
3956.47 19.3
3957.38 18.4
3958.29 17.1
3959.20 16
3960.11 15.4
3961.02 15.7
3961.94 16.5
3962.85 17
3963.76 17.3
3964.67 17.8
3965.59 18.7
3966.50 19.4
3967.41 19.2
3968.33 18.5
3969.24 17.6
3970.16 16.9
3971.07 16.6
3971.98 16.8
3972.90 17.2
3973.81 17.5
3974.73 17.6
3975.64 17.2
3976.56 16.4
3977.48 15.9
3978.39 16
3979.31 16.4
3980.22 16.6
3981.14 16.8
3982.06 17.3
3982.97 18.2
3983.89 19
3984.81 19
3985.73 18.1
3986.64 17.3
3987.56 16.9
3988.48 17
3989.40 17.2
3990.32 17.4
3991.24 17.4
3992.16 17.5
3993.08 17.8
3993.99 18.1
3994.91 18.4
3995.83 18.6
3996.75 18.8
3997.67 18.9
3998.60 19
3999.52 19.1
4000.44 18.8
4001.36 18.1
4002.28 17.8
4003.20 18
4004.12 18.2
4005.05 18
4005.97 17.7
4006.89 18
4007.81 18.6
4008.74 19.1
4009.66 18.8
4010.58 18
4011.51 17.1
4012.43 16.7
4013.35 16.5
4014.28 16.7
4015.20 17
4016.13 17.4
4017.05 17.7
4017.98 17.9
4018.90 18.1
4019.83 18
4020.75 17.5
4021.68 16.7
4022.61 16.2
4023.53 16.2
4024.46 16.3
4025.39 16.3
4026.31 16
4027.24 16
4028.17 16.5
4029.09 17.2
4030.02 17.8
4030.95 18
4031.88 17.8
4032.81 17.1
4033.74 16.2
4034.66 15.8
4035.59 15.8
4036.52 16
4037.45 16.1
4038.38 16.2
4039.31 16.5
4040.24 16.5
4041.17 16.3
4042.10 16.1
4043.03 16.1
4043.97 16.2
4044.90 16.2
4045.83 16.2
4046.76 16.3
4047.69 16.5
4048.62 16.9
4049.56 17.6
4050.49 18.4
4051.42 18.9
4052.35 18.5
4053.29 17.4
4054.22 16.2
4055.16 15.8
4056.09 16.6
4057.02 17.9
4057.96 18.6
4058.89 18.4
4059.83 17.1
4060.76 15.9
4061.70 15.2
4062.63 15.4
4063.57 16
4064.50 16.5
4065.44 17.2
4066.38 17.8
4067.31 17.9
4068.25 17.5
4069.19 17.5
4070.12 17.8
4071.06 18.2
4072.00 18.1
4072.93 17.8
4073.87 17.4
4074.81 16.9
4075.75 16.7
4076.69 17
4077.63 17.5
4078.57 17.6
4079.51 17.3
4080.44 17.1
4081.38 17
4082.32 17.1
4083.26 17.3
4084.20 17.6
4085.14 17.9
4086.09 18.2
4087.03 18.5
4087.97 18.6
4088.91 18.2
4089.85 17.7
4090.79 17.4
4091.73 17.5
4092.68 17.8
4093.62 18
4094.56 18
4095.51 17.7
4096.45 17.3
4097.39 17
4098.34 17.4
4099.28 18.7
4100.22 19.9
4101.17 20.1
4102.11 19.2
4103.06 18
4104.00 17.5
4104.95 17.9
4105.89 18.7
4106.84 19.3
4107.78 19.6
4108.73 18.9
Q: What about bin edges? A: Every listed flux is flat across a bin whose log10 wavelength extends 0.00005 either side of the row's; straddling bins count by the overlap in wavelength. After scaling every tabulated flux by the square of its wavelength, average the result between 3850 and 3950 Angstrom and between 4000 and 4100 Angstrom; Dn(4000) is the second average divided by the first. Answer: 0.96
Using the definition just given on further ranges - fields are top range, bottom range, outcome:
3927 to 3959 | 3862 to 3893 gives 0.92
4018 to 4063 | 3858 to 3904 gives 0.90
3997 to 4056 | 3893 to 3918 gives 0.94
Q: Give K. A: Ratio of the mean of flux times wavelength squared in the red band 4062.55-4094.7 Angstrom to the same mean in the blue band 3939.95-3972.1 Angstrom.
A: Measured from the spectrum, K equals 1.04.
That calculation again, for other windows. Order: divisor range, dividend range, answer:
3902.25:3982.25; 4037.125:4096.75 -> 1.02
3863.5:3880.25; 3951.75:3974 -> 0.88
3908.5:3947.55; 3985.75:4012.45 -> 1.03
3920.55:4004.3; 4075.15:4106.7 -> 1.08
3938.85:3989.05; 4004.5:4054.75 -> 0.99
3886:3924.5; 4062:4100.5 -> 0.99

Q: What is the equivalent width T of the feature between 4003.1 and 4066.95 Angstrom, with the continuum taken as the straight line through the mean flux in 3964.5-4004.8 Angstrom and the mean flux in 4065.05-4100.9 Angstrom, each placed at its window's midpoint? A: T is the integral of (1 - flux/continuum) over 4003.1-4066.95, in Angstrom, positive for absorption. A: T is 2.6 Angstrom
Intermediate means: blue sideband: 17.7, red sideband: 17.7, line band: 17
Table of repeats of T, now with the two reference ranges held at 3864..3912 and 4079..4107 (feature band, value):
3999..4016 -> 0.86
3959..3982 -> 2.55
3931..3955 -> 1.61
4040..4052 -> 1.07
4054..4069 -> 1.15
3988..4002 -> 0.62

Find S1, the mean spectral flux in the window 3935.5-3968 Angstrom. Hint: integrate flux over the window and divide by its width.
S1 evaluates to 18.1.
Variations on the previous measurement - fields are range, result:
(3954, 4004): 17.7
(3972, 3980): 16.8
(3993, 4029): 17.7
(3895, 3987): 18.1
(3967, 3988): 17.3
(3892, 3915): 19.6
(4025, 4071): 16.8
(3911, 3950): 18.1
